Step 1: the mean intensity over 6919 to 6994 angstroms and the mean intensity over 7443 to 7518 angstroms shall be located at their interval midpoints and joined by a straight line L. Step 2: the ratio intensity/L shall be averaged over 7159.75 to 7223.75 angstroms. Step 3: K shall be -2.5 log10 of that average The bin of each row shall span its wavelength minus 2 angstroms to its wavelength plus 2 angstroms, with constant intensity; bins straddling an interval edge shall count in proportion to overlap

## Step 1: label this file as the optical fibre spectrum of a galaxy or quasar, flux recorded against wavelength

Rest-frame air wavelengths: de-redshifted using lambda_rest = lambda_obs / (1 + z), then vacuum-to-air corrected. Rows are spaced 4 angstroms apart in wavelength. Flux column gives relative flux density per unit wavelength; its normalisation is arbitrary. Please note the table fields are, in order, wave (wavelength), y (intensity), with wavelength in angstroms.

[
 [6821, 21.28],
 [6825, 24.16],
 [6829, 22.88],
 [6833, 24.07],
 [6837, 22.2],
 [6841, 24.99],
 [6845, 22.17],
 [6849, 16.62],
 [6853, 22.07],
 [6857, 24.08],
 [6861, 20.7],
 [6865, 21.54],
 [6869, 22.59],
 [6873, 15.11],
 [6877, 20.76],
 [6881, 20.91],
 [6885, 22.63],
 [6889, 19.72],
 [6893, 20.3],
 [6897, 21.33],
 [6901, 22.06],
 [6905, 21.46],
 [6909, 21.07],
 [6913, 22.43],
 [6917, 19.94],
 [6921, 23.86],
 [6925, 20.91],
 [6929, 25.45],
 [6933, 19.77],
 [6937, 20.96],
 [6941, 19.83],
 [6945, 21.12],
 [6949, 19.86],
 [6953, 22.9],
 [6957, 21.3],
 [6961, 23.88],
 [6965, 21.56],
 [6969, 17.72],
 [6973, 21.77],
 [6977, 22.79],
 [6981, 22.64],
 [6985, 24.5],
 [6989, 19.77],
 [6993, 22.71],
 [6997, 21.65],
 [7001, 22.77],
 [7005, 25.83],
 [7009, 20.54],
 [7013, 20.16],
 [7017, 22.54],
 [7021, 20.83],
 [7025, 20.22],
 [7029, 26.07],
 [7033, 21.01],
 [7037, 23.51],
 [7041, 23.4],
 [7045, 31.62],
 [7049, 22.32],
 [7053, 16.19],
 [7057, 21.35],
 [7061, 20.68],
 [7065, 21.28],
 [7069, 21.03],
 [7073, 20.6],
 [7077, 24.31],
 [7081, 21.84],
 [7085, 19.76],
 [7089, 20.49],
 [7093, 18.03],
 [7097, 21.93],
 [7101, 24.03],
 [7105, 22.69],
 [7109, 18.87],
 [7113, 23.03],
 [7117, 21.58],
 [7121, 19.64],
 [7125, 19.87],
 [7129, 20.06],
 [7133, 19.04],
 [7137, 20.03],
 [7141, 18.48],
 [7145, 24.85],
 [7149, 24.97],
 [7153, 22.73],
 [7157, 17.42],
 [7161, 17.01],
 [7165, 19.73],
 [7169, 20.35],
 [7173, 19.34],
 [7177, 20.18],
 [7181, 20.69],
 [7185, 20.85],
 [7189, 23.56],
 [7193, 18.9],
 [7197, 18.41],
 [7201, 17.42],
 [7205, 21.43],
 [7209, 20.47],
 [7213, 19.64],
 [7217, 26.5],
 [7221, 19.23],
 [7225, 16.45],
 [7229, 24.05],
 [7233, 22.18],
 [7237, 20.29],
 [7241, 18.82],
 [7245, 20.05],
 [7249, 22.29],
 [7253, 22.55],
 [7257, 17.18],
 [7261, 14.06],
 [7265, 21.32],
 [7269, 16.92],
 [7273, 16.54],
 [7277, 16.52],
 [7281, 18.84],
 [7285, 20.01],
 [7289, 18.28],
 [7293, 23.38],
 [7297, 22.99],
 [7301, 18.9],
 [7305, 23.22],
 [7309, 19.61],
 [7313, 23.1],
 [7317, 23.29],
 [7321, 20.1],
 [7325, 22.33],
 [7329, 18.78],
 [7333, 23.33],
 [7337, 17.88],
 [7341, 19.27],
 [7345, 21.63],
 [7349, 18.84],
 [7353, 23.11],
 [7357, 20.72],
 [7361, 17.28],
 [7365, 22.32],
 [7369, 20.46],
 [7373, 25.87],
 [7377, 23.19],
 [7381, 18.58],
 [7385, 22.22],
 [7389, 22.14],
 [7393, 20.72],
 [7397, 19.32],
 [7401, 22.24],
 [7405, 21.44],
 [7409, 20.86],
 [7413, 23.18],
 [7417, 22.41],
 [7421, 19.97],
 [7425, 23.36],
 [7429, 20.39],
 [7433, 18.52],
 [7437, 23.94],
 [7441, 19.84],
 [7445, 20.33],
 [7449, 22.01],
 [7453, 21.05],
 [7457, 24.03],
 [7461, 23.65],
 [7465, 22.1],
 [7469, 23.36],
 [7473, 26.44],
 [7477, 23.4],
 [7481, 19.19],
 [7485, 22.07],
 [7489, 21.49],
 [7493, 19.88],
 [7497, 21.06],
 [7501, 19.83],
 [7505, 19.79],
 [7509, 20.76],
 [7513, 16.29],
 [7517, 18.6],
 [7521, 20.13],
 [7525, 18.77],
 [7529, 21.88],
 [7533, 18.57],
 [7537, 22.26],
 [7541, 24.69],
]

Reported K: 0.07 mag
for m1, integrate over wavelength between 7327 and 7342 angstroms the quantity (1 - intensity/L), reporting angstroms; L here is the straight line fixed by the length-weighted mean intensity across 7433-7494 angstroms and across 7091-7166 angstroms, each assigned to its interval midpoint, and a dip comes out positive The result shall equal 1.2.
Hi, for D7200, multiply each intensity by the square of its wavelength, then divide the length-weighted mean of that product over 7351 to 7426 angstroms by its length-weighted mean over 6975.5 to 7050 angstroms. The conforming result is 1.04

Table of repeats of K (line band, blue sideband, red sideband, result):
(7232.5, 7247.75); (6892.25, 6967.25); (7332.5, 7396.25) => 0.049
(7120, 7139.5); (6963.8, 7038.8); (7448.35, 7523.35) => 0.112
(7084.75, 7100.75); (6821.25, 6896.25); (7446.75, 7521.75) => 0.048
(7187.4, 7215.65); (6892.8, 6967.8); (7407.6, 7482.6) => 0.090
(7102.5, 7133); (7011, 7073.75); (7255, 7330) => 0.032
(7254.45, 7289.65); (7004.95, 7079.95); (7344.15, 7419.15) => 0.213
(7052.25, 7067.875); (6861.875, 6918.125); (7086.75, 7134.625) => 0.030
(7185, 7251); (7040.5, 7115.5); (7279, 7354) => 0.031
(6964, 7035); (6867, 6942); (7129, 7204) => -0.059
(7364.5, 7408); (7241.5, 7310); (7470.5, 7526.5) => -0.082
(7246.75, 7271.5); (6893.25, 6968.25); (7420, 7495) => 0.146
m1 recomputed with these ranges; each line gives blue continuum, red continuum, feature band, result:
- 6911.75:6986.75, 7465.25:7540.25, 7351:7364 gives 0.4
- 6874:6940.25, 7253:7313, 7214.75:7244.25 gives -2.0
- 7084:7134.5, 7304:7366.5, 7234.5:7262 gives 1.7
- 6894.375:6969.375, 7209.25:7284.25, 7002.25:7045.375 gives -4.0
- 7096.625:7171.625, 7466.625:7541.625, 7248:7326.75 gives 3.1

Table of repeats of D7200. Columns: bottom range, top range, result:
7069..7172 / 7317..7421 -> 1.09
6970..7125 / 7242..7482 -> 1.05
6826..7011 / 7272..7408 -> 1.08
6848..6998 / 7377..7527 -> 1.15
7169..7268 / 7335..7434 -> 1.09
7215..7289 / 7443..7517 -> 1.16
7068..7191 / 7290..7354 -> 1.07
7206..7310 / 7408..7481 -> 1.16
